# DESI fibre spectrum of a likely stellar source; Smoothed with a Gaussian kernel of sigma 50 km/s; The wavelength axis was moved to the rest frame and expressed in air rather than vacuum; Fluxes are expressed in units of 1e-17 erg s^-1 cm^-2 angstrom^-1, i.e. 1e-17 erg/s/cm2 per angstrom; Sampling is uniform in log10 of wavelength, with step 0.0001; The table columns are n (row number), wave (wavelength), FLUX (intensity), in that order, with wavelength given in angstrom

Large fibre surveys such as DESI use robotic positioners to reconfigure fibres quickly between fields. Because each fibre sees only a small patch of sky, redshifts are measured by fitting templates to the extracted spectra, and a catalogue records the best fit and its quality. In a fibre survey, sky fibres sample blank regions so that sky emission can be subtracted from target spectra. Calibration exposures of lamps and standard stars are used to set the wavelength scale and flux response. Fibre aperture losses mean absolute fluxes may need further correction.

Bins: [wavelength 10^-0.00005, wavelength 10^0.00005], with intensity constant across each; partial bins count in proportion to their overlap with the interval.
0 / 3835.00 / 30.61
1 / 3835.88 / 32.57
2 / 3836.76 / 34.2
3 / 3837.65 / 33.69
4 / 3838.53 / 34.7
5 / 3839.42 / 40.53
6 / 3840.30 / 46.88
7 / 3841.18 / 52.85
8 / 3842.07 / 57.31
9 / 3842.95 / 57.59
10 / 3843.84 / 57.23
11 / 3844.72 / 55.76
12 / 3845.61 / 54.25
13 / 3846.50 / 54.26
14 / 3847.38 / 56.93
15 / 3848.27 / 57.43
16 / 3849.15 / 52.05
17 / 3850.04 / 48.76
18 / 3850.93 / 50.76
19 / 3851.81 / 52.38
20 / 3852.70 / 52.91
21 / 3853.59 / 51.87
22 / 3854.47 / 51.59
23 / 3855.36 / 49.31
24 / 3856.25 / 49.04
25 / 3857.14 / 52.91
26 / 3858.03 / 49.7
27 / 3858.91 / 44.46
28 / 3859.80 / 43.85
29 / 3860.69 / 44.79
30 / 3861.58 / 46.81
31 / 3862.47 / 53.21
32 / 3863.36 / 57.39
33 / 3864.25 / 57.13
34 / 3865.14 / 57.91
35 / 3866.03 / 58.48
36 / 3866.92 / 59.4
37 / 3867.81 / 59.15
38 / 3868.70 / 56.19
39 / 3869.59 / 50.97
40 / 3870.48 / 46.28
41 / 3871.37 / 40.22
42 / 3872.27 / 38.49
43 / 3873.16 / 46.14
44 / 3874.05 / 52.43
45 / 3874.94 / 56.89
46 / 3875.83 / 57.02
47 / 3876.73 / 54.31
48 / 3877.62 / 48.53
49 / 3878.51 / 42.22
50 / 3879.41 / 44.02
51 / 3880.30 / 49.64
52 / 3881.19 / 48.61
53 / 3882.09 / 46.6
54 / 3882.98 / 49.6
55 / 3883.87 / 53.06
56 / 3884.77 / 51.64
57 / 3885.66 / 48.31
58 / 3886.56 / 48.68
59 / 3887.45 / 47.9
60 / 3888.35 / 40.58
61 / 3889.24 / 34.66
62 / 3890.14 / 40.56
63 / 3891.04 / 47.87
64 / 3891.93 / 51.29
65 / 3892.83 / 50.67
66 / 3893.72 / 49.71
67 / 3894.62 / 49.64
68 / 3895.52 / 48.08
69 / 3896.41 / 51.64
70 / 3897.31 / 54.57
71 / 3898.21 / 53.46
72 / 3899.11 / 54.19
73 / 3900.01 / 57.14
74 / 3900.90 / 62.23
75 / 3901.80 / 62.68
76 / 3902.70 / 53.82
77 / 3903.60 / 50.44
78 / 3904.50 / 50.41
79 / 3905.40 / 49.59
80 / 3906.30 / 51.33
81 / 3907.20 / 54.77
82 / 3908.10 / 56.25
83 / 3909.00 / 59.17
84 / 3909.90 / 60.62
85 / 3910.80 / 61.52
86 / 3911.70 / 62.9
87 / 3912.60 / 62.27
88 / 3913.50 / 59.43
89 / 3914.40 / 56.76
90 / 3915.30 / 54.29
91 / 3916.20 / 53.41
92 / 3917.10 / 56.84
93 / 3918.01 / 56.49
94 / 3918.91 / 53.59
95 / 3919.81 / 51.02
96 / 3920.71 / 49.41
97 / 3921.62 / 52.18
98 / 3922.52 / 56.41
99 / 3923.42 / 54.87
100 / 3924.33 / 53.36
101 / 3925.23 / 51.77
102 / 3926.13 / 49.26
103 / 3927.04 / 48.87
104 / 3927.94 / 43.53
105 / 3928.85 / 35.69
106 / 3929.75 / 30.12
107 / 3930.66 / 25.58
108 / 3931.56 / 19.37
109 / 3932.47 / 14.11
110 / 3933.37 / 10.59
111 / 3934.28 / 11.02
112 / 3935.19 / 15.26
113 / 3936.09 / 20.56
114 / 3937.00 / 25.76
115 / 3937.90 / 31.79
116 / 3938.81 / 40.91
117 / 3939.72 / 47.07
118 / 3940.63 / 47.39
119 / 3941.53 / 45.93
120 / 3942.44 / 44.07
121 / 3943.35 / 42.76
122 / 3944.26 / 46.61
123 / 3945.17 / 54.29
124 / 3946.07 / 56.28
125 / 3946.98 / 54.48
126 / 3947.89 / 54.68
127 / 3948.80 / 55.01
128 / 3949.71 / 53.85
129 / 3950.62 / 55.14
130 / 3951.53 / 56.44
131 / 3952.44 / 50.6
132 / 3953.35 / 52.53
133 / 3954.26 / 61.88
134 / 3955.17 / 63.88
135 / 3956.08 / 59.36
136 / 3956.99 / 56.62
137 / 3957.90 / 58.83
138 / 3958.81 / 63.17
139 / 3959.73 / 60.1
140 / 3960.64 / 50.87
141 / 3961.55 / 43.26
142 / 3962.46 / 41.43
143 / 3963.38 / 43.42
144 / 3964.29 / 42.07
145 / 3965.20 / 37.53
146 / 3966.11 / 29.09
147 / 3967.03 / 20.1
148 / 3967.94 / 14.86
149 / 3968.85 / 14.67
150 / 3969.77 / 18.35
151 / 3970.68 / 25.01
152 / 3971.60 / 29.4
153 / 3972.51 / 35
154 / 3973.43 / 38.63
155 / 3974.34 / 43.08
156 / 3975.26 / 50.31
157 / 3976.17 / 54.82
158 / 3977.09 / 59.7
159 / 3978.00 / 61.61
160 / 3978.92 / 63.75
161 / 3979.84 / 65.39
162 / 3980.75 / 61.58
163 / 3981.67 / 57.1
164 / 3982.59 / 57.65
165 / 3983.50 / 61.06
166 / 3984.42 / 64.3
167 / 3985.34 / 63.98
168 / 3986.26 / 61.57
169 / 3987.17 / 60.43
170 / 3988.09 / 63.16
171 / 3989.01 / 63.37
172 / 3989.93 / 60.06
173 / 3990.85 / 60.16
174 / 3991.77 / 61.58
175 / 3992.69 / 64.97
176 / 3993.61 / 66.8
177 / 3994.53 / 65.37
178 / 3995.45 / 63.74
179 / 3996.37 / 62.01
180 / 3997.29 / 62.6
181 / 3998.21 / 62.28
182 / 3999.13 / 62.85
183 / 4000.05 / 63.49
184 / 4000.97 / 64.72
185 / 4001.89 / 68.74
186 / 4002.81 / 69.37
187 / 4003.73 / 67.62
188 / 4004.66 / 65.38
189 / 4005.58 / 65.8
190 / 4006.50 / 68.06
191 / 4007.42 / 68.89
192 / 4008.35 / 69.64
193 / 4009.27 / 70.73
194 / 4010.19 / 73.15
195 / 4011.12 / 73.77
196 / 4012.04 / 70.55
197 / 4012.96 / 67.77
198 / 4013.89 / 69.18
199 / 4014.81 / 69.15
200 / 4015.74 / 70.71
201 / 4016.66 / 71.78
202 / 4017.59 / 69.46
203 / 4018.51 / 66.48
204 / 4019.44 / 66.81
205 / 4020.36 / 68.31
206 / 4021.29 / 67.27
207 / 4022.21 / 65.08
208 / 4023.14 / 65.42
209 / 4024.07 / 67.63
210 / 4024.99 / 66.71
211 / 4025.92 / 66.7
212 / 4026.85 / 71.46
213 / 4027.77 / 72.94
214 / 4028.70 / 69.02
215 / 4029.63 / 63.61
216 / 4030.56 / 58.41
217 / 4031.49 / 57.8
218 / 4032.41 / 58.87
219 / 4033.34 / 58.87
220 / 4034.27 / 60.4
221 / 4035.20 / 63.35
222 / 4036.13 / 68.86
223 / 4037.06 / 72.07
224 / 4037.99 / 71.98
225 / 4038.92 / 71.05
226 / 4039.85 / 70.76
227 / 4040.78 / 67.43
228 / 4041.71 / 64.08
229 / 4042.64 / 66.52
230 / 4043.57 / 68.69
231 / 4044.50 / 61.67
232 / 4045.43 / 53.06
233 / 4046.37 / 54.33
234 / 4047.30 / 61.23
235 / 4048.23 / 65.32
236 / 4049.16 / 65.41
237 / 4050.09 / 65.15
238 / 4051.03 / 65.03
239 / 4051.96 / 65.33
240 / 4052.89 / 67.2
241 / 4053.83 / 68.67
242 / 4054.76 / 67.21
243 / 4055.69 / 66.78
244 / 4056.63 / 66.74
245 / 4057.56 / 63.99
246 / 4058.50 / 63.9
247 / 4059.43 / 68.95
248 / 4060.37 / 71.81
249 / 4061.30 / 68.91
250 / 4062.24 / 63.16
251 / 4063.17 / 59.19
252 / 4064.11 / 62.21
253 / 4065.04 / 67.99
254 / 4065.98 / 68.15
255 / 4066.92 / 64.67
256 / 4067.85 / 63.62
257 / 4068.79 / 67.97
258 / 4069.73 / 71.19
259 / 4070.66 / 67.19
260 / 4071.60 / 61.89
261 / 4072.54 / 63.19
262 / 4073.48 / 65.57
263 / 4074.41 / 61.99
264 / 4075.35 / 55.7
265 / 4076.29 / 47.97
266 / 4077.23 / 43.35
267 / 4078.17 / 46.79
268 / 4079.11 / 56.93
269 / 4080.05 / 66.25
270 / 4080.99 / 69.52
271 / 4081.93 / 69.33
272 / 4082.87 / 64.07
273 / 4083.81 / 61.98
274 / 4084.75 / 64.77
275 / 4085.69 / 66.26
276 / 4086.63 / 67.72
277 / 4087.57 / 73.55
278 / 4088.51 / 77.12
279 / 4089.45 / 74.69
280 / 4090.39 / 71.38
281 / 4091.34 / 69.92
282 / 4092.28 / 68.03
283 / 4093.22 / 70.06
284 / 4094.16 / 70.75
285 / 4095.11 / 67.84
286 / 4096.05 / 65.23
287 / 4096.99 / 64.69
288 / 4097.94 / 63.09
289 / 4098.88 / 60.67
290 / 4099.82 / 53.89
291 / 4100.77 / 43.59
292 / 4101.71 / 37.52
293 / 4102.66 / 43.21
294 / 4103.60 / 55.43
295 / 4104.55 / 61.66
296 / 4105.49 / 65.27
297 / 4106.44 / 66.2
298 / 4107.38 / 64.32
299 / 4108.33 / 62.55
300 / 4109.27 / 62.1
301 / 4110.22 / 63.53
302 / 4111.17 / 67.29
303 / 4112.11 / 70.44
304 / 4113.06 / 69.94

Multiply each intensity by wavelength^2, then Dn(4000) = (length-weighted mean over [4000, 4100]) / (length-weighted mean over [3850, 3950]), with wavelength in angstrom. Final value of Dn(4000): 1.5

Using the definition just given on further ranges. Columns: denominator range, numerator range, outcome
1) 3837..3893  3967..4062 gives 1.34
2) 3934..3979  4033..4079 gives 1.53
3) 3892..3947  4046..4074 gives 1.49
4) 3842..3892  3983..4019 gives 1.40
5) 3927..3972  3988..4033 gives 1.69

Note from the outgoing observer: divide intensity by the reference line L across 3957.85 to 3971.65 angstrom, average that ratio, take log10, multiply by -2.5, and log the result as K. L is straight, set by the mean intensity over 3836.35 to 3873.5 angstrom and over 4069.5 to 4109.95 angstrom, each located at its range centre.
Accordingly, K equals 0.46 mag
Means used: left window 50.4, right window 62.4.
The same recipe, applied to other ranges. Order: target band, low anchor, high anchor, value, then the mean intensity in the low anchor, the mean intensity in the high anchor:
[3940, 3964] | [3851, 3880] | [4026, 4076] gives 0.09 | 50.8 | 65.1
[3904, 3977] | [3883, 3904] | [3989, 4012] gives 0.25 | 50.5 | 65.9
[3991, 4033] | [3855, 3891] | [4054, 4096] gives -0.11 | 49.4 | 65.3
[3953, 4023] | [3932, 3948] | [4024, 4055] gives -0.14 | 36.5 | 65.2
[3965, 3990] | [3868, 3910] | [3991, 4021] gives 0.31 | 50.5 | 67.2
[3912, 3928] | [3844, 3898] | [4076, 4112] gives -0.02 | 50.4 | 62.5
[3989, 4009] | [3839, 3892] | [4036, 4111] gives -0.10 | 50.5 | 63.9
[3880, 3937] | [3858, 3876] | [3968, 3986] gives 0.06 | 51.3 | 48.1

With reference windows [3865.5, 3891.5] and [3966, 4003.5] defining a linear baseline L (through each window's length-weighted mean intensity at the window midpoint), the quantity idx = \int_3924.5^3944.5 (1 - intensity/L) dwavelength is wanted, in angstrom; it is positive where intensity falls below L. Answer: 6.76 angstrom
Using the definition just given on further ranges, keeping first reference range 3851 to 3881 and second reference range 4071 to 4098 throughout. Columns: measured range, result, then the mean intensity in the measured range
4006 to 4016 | -1.7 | 70.1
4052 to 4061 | -0.6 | 67.2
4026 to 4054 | -1.5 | 64.9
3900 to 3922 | -1.0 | 55.9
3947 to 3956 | 0.0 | 56.1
